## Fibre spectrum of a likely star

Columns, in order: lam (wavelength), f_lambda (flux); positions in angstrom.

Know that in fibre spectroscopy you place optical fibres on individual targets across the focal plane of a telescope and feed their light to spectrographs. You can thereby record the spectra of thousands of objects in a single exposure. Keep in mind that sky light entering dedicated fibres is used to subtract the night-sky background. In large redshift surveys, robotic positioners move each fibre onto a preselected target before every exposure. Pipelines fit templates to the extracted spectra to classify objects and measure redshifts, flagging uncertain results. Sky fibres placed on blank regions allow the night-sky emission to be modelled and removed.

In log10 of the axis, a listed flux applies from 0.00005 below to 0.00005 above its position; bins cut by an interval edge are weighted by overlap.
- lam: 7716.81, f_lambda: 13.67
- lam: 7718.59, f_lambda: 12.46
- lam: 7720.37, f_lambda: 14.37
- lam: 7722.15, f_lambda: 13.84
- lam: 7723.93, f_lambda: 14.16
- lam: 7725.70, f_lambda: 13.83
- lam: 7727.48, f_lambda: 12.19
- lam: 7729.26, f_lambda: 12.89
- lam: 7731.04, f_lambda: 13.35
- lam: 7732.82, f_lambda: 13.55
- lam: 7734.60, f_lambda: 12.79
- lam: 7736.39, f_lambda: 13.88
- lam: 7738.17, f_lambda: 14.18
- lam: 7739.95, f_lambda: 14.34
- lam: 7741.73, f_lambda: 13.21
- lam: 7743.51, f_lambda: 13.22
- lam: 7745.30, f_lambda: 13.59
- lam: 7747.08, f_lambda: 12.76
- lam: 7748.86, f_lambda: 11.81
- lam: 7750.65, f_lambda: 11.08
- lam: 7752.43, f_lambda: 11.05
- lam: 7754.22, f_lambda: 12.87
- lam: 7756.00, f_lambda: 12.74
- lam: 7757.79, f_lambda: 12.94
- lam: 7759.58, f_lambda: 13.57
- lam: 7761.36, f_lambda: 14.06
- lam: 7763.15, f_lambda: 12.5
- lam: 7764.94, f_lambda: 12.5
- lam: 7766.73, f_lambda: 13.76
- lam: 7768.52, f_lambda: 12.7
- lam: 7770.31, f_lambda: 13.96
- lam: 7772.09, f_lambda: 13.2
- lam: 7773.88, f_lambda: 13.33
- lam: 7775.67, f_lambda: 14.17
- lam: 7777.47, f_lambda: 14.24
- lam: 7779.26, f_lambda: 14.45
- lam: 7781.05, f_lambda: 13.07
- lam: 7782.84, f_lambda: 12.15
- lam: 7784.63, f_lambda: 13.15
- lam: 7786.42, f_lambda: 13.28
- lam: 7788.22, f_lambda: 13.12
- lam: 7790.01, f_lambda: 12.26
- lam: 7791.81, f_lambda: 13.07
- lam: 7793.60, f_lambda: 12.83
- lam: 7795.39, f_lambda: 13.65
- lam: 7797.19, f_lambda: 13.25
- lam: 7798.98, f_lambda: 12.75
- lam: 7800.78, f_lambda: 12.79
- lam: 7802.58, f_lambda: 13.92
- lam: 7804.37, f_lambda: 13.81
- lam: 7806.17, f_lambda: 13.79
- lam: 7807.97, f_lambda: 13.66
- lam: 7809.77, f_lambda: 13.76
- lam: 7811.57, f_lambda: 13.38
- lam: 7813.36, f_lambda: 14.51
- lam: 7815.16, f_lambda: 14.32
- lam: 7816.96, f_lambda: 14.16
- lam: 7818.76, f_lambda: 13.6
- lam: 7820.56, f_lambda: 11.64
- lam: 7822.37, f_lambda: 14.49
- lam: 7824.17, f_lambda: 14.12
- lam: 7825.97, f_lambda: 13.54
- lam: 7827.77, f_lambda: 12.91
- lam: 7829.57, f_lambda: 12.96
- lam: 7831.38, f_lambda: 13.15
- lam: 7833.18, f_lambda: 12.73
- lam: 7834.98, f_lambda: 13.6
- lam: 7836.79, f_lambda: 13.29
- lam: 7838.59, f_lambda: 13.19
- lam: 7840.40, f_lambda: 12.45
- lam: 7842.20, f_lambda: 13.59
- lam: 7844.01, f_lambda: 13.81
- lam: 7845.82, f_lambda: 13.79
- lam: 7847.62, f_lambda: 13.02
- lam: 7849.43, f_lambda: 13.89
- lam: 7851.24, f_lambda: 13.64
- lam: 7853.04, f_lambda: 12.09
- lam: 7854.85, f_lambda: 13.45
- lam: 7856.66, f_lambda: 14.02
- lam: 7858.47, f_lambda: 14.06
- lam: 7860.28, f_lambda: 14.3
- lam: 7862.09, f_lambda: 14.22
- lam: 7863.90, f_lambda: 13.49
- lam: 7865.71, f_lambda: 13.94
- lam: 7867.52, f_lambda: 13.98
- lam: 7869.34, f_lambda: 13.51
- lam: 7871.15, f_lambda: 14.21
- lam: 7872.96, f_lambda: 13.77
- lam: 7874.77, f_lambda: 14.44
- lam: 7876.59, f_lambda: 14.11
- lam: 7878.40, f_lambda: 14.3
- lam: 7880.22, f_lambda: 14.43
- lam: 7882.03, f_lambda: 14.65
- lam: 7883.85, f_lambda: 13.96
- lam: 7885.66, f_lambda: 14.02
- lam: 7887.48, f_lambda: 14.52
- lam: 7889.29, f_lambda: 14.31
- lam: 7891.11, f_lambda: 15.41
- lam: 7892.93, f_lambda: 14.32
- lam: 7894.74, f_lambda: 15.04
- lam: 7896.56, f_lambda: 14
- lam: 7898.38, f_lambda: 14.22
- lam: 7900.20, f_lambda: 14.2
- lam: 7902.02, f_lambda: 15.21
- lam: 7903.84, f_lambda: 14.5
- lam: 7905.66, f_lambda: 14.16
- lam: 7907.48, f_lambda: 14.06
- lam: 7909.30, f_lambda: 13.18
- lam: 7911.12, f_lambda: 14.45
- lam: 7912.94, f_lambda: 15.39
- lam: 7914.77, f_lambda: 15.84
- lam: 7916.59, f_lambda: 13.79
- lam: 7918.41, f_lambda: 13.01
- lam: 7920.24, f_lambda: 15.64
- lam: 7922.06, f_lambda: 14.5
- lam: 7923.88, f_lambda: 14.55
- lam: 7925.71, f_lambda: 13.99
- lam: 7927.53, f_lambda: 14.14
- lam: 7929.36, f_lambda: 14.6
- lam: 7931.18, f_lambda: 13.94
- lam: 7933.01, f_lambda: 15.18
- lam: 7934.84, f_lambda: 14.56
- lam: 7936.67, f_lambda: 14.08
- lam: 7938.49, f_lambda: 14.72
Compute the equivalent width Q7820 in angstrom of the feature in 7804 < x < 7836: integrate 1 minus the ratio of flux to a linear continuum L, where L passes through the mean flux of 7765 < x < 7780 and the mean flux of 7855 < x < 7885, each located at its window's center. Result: 0.68 angstrom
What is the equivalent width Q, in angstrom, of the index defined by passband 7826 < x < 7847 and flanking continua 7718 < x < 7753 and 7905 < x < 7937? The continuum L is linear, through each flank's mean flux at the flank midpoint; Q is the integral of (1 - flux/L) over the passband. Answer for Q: 0.91 angstrom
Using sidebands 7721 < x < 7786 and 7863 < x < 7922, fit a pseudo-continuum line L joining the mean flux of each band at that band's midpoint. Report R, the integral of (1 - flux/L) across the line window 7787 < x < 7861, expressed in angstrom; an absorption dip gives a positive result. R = 1.9 angstrom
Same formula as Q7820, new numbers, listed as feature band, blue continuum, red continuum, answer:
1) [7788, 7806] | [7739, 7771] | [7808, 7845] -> 0.1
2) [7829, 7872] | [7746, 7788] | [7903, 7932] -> 0.8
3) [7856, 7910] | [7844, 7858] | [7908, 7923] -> -1.0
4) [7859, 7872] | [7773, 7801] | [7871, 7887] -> 0.1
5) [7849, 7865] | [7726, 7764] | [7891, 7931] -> 0.3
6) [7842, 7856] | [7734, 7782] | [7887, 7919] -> 0.6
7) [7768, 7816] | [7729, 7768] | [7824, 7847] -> -1.0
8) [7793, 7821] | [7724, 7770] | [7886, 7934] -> 0.1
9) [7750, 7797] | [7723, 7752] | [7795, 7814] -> 1.0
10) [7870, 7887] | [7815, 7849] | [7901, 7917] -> -0.2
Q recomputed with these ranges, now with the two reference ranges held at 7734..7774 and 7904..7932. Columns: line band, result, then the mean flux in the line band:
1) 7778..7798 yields 0.3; 13.1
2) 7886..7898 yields -0.3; 14.6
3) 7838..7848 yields 0.3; 13.3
